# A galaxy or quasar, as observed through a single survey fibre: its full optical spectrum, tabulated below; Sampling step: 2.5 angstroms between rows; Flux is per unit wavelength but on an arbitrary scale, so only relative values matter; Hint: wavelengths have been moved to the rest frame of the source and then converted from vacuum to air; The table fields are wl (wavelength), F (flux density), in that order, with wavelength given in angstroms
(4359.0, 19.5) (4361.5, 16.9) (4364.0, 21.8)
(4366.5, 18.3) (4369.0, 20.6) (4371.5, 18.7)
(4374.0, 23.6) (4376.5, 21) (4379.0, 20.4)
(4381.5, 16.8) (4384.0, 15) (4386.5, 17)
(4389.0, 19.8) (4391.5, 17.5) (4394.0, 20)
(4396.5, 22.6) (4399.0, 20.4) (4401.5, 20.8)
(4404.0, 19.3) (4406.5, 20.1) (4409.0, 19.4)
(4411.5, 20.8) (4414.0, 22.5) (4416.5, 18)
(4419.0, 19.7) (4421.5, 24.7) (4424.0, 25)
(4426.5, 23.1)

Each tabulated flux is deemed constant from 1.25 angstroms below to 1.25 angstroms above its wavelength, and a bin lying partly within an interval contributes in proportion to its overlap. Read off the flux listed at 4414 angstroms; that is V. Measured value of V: 22.5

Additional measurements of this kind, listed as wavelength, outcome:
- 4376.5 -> 21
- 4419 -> 19.7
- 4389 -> 19.8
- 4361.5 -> 16.9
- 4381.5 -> 16.8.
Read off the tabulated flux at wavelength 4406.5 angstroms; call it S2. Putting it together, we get 20.1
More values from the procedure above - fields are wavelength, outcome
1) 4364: 21.8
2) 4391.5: 17.5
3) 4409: 19.4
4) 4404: 19.3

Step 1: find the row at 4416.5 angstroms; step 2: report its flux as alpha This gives 18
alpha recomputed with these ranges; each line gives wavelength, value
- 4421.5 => 24.7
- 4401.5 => 20.8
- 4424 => 25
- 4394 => 20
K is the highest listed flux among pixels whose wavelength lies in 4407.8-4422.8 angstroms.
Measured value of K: 24.7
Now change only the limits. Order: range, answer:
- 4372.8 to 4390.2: 23.6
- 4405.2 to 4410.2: 20.1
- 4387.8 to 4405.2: 22.6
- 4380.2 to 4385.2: 16.8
